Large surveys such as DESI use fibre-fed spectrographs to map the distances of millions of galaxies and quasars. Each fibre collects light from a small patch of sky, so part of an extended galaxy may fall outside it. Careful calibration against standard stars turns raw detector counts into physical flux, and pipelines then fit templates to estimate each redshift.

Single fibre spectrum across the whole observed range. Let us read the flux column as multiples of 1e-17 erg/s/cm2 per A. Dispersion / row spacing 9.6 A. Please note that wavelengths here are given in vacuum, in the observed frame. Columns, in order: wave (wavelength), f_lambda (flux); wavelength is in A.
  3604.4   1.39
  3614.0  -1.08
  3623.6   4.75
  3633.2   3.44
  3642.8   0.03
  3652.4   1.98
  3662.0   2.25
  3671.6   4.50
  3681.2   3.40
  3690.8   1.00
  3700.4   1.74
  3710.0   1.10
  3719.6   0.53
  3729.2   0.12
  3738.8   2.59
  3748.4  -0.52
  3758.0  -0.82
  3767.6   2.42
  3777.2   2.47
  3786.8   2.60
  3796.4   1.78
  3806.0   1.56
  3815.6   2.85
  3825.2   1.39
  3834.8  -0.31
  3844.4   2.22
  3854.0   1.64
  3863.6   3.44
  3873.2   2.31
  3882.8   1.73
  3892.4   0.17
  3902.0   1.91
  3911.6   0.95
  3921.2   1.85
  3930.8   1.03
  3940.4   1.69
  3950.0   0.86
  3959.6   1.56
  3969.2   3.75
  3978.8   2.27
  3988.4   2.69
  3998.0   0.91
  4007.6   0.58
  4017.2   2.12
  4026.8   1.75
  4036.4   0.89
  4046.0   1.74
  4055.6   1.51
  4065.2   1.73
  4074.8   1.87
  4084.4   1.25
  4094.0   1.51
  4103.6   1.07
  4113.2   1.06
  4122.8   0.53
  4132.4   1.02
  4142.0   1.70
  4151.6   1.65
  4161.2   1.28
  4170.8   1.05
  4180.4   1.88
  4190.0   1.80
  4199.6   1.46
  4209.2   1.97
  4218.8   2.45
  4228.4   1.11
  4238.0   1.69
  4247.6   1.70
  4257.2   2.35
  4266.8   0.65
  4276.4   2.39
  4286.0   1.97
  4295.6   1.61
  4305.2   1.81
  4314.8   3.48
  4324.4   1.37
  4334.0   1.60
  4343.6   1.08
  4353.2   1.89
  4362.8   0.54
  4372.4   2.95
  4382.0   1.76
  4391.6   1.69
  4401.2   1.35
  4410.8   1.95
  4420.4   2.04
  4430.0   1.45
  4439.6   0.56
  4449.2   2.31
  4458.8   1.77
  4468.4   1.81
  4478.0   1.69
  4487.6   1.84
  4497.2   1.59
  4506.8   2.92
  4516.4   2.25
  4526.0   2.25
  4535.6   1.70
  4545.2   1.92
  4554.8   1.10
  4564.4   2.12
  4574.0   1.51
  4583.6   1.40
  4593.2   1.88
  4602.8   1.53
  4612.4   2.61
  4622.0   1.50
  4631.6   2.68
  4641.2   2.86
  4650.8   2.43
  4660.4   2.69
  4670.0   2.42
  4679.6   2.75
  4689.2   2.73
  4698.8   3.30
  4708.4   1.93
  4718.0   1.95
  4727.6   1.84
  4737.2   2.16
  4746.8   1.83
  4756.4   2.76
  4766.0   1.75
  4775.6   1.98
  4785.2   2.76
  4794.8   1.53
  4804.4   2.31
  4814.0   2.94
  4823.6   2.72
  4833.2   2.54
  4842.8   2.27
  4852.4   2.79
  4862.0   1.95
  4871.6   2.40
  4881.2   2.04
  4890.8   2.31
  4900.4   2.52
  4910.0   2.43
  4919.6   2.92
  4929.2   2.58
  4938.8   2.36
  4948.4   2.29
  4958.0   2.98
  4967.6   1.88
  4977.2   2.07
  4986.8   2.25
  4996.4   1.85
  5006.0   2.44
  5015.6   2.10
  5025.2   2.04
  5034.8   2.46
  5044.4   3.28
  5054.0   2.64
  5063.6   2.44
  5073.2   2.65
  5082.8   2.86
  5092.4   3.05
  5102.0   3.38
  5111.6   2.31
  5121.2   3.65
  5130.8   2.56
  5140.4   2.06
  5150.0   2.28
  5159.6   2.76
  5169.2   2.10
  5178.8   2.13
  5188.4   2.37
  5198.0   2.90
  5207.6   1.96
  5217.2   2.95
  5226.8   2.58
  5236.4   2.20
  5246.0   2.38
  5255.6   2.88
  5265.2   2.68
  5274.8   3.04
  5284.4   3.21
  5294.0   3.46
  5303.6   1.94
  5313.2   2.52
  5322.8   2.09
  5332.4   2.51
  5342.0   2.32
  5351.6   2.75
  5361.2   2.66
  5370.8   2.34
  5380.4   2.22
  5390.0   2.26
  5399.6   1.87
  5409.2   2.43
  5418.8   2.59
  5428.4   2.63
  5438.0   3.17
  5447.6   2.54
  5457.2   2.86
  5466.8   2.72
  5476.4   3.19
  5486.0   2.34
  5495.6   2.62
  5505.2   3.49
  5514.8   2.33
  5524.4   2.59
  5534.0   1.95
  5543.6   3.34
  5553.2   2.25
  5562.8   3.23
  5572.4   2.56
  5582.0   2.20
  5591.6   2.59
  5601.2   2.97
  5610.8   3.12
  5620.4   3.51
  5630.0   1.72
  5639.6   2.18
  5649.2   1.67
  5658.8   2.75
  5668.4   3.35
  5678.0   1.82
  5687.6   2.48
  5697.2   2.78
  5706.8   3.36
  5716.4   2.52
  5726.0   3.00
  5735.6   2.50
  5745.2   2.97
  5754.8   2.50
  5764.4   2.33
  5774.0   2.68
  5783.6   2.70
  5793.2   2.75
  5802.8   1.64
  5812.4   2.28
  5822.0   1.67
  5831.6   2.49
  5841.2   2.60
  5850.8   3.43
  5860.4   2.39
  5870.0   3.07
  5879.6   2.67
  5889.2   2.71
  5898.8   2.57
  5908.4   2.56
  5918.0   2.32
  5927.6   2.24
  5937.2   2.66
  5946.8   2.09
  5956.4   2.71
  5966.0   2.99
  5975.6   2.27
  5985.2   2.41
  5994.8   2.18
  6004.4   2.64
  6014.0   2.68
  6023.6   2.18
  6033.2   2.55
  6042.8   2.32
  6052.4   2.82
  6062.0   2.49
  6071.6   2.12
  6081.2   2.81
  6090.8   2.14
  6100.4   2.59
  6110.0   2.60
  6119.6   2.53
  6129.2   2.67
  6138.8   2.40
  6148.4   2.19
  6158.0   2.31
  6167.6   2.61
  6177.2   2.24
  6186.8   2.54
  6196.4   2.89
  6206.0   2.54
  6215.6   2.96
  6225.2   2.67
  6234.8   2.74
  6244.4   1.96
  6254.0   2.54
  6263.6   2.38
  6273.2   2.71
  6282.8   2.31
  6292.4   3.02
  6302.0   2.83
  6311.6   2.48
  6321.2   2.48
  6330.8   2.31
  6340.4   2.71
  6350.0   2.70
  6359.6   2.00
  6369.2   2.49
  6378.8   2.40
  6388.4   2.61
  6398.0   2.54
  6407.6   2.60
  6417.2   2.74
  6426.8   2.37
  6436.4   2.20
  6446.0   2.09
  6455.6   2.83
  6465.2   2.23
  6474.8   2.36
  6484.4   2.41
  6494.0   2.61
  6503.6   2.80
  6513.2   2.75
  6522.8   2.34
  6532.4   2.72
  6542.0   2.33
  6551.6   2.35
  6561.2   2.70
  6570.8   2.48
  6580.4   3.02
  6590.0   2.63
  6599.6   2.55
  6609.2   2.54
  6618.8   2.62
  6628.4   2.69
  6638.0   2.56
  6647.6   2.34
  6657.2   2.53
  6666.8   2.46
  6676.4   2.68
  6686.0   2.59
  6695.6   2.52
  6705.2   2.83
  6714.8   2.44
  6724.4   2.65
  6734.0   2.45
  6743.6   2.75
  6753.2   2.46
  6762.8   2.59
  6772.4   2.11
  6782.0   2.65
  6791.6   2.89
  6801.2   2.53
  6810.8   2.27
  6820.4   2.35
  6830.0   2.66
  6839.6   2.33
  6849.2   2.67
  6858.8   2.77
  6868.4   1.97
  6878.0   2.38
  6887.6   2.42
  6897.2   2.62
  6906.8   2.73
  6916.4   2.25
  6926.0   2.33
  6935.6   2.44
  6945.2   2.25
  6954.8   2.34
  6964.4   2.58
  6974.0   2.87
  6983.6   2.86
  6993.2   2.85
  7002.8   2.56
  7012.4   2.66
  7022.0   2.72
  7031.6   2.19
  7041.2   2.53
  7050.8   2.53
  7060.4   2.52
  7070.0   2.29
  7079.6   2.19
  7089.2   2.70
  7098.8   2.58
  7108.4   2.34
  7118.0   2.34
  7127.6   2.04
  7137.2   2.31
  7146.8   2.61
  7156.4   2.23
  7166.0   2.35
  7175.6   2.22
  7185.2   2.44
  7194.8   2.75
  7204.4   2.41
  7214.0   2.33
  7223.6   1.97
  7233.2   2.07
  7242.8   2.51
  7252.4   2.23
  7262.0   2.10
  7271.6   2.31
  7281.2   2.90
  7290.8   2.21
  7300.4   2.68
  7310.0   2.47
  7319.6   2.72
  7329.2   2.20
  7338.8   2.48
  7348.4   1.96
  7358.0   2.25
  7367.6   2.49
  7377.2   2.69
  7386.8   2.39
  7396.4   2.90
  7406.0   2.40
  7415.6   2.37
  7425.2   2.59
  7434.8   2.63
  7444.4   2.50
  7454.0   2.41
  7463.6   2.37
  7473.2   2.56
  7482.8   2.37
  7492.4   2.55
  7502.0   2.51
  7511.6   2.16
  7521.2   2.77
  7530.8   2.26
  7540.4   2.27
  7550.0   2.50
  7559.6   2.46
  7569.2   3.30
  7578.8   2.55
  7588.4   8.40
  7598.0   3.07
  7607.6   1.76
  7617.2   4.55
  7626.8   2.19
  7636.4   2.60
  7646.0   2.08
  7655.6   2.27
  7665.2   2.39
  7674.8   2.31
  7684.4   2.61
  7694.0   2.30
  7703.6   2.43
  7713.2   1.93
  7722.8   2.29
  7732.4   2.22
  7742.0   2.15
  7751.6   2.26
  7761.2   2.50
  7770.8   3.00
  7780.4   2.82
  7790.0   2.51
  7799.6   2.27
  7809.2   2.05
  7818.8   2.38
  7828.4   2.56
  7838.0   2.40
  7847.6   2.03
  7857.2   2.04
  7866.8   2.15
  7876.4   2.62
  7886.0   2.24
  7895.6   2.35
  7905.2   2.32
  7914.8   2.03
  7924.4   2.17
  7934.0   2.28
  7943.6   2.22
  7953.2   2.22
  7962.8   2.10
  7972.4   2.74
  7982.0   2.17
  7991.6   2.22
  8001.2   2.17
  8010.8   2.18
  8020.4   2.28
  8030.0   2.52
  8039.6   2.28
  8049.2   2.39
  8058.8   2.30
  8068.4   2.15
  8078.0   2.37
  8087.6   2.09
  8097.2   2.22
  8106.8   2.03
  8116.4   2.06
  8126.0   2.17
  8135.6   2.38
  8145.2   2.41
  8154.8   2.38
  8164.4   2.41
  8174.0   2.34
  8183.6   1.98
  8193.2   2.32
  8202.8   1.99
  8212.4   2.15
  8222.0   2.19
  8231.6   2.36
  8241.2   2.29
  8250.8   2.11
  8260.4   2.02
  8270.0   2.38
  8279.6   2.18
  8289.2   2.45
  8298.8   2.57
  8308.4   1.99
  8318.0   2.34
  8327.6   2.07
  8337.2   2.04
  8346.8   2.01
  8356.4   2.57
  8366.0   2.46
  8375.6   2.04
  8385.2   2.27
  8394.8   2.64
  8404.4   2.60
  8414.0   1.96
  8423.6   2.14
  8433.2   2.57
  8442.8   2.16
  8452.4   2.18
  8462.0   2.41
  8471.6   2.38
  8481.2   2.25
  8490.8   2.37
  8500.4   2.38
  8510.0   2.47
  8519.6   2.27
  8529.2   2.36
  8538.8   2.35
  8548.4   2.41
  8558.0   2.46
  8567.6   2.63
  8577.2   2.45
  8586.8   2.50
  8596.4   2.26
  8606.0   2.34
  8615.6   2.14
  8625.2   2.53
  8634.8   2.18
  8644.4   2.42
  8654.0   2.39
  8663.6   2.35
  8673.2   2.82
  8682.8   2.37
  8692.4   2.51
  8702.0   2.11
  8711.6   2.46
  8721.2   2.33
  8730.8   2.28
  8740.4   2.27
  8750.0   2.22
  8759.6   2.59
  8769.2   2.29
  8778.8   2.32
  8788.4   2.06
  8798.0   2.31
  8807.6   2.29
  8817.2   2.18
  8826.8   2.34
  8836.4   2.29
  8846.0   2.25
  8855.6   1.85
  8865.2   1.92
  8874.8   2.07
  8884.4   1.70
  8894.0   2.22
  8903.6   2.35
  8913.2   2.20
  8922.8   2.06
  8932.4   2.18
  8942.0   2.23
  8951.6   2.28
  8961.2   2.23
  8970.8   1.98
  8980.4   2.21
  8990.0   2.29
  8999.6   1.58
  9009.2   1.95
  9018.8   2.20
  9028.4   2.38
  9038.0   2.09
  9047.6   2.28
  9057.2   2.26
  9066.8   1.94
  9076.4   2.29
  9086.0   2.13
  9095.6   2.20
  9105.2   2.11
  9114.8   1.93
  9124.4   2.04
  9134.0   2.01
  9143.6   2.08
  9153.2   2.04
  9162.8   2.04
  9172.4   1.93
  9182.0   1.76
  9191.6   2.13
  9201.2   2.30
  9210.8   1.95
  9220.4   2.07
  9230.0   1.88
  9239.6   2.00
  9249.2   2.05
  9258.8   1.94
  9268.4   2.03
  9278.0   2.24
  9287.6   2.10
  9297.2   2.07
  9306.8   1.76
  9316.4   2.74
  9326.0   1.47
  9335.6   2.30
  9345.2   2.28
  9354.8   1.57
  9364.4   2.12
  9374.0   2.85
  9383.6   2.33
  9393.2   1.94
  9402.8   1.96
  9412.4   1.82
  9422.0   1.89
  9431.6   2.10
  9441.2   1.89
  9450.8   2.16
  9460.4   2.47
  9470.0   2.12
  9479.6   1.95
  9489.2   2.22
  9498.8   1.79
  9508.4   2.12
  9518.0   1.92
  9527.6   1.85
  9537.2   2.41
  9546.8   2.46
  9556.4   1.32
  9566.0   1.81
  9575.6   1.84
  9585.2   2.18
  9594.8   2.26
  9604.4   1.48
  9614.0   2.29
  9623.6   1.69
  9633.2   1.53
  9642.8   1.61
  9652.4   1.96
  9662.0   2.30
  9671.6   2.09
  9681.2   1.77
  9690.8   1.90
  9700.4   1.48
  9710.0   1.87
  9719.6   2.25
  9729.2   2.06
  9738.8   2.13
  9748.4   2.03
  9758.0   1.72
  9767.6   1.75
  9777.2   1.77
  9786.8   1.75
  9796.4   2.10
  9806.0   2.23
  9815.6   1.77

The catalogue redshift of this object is 0.156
